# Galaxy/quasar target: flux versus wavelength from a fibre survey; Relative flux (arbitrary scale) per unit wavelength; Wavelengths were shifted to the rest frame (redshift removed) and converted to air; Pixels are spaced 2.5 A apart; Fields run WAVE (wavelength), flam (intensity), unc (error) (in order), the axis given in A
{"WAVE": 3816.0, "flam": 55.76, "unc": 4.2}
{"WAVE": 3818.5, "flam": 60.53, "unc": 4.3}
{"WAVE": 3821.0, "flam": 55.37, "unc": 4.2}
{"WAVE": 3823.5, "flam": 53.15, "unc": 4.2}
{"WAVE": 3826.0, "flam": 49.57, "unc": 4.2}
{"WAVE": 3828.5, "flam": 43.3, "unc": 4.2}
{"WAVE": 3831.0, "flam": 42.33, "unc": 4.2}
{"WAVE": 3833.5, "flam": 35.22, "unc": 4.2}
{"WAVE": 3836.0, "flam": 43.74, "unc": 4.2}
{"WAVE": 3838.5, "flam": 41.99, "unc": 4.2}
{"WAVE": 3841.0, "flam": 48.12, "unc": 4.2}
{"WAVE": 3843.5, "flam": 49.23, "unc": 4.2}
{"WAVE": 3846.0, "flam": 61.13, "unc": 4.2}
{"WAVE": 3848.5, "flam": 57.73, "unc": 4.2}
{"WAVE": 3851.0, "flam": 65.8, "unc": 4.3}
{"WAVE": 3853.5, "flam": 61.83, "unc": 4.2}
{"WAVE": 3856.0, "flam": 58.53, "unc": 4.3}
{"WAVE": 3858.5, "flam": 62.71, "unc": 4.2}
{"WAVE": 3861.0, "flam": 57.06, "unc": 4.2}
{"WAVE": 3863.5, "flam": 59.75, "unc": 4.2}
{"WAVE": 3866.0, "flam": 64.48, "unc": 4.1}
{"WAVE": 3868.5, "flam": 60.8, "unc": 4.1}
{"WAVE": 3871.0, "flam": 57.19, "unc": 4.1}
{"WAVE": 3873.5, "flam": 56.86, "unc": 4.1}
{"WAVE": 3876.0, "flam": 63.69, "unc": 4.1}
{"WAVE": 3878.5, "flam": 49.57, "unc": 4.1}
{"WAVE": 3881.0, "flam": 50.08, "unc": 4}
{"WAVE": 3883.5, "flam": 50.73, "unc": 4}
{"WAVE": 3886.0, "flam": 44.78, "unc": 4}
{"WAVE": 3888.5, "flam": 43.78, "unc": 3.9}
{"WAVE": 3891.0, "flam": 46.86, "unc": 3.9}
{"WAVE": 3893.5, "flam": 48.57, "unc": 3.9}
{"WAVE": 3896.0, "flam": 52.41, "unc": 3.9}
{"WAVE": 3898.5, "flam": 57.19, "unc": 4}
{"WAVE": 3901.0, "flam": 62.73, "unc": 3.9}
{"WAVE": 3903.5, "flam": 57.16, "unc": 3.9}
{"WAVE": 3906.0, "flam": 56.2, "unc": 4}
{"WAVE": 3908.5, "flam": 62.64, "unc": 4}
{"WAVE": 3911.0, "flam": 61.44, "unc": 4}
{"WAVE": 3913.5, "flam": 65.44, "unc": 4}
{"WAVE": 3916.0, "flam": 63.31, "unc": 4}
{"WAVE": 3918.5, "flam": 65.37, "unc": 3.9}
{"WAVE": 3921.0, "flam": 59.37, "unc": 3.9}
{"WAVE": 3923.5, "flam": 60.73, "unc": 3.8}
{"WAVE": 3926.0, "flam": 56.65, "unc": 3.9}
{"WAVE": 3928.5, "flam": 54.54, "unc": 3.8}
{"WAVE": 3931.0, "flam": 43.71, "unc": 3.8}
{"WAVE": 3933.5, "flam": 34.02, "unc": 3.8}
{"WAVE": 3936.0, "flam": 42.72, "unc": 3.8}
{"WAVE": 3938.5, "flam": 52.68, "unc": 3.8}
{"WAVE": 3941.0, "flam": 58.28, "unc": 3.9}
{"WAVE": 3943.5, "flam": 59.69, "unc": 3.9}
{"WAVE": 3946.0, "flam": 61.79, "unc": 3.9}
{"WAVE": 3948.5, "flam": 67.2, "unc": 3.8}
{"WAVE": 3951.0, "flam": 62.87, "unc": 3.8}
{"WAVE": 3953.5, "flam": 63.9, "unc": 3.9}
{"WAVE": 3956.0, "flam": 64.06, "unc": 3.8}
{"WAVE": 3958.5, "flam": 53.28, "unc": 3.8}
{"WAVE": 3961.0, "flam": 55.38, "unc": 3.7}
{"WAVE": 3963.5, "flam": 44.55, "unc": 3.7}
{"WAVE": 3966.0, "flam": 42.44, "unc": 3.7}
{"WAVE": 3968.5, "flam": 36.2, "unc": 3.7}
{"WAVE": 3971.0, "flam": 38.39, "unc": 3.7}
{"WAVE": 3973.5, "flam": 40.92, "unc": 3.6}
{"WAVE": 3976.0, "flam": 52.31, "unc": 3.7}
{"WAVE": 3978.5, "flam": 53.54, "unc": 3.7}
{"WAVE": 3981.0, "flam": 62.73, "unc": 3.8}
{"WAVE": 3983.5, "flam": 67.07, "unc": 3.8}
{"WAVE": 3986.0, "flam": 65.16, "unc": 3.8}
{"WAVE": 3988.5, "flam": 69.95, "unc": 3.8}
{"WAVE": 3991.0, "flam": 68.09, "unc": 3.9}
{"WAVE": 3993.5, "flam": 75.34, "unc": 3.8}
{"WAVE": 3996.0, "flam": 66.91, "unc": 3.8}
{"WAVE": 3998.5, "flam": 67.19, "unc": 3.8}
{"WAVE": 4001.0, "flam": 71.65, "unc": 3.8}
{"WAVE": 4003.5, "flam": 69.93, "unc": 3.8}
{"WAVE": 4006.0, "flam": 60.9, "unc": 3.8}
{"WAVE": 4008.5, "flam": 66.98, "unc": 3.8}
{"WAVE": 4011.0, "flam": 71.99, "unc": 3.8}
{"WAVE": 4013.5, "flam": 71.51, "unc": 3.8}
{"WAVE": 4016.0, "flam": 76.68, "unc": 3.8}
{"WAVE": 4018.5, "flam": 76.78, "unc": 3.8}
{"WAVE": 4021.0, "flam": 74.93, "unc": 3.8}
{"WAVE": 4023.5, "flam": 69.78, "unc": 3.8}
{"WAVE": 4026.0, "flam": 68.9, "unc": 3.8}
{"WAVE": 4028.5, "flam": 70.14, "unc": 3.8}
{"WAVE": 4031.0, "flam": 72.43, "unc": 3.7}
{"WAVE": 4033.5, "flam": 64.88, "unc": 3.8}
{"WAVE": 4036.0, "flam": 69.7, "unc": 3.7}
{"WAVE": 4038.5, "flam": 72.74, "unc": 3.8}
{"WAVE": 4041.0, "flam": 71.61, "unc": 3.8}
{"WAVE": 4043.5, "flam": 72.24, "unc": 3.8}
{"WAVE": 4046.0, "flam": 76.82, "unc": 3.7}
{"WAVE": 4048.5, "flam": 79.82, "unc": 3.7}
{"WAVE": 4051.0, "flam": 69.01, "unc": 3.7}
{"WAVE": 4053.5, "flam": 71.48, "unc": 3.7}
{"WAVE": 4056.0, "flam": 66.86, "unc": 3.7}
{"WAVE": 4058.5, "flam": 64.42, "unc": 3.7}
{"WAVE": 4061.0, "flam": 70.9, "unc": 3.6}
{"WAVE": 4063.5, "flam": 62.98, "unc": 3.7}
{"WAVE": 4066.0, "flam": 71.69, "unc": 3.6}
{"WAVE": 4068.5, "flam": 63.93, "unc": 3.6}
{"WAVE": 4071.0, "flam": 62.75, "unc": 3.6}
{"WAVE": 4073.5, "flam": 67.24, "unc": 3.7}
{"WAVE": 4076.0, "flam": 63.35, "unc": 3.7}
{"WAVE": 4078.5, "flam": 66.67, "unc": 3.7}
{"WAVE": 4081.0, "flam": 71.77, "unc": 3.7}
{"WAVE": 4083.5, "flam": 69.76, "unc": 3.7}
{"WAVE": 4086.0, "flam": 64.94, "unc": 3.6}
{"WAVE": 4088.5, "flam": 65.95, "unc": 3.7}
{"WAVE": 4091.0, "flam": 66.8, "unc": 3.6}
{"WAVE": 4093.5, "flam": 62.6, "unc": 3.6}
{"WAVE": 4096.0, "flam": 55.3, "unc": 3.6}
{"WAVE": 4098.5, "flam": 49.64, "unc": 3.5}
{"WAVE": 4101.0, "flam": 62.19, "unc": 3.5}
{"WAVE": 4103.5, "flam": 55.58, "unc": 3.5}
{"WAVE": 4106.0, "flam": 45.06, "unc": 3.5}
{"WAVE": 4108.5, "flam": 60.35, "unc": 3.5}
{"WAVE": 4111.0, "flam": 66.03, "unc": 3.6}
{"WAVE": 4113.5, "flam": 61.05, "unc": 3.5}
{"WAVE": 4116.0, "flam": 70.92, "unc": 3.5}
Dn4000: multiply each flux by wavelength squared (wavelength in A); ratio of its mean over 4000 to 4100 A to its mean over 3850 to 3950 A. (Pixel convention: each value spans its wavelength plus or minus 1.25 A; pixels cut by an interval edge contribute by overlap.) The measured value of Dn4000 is 1.31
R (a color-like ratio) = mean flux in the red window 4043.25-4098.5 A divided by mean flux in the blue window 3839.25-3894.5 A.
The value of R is 1.21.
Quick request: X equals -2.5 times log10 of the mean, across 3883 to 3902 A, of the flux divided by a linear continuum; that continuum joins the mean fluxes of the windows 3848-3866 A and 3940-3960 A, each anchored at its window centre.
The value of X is 0.20 mag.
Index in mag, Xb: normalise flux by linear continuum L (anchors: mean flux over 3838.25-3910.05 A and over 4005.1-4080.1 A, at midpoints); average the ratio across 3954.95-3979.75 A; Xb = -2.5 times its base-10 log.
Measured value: 0.30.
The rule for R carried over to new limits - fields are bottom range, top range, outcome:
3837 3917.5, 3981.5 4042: 1.24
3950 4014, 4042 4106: 1.10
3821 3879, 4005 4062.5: 1.31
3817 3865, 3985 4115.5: 1.27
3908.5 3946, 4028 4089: 1.23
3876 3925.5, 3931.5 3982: 0.93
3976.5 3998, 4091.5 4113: 0.88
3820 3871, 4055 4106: 1.19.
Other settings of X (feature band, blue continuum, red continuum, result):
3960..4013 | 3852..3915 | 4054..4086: 0.05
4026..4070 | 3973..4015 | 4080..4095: -0.06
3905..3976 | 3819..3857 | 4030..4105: 0.07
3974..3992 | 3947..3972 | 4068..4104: -0.12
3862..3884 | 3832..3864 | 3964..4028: -0.04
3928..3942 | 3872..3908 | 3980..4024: 0.26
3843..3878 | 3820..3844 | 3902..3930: -0.18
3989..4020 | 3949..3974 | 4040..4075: -0.19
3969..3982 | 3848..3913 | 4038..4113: 0.25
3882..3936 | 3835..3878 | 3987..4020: 0.14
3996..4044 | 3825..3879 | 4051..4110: -0.15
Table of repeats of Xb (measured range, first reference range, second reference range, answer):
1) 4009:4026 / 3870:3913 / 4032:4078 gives -0.11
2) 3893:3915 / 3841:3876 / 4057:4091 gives 0.04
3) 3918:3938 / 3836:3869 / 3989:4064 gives 0.21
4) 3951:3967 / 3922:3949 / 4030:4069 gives 0.04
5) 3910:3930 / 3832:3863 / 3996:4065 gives -0.01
